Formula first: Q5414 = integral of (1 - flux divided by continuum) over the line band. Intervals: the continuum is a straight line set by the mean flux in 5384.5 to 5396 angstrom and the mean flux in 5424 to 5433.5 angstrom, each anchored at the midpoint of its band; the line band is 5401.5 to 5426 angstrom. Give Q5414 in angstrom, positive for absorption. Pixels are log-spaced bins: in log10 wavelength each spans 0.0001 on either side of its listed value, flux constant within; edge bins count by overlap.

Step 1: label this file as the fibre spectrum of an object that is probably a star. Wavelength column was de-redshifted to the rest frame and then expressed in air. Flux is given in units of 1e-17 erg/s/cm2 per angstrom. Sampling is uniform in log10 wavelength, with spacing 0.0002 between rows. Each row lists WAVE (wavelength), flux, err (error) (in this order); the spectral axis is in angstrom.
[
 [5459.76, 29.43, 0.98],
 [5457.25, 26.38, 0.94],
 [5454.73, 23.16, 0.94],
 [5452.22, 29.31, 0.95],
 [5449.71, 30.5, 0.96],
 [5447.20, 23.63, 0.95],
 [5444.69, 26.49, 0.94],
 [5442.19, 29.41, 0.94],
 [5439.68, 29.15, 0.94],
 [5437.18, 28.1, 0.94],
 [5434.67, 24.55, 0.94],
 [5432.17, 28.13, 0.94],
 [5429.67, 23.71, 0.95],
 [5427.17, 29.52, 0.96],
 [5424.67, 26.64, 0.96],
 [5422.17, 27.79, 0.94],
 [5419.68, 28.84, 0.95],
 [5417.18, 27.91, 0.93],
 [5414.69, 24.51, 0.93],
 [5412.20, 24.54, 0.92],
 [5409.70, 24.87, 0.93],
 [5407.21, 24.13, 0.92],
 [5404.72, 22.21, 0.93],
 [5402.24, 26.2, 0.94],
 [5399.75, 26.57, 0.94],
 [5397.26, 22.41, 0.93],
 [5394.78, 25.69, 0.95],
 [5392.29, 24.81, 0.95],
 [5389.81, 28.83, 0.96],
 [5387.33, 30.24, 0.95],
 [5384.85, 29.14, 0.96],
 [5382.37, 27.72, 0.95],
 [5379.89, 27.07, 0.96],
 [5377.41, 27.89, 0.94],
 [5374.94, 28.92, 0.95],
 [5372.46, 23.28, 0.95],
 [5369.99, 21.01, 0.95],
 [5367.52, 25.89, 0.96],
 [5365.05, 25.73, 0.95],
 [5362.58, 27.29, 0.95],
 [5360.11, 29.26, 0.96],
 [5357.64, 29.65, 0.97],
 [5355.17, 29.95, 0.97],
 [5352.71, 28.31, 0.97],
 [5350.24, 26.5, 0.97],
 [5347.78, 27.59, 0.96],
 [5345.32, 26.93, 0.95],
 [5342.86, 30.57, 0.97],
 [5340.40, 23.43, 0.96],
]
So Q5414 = 1.3 angstrom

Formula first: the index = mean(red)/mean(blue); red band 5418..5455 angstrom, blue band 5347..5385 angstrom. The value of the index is 1.0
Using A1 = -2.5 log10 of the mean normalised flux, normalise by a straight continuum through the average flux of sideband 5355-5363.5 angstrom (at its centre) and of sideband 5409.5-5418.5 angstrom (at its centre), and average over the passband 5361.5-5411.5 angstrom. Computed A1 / 0.05 mag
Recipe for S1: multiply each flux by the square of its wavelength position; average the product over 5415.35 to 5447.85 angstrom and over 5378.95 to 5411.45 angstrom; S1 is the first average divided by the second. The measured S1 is 1.06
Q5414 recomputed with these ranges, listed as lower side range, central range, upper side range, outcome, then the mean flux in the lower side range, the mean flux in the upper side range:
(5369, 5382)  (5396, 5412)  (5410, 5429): 1.3 angstrom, 25.9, 26.9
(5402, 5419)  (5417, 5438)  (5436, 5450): -0.6 angstrom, 25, 27.7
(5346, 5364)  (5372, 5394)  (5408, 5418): -0.7 angstrom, 28.3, 25.3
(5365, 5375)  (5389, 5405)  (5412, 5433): 0.2 angstrom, 24.4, 26.9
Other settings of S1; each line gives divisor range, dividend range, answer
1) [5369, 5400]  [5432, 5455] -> 1.06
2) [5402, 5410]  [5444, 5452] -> 1.15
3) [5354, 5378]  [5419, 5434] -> 1.04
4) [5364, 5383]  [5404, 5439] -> 1.03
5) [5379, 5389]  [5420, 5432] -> 0.97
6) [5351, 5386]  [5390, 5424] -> 0.95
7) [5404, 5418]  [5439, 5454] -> 1.14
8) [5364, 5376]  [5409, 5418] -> 1.04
